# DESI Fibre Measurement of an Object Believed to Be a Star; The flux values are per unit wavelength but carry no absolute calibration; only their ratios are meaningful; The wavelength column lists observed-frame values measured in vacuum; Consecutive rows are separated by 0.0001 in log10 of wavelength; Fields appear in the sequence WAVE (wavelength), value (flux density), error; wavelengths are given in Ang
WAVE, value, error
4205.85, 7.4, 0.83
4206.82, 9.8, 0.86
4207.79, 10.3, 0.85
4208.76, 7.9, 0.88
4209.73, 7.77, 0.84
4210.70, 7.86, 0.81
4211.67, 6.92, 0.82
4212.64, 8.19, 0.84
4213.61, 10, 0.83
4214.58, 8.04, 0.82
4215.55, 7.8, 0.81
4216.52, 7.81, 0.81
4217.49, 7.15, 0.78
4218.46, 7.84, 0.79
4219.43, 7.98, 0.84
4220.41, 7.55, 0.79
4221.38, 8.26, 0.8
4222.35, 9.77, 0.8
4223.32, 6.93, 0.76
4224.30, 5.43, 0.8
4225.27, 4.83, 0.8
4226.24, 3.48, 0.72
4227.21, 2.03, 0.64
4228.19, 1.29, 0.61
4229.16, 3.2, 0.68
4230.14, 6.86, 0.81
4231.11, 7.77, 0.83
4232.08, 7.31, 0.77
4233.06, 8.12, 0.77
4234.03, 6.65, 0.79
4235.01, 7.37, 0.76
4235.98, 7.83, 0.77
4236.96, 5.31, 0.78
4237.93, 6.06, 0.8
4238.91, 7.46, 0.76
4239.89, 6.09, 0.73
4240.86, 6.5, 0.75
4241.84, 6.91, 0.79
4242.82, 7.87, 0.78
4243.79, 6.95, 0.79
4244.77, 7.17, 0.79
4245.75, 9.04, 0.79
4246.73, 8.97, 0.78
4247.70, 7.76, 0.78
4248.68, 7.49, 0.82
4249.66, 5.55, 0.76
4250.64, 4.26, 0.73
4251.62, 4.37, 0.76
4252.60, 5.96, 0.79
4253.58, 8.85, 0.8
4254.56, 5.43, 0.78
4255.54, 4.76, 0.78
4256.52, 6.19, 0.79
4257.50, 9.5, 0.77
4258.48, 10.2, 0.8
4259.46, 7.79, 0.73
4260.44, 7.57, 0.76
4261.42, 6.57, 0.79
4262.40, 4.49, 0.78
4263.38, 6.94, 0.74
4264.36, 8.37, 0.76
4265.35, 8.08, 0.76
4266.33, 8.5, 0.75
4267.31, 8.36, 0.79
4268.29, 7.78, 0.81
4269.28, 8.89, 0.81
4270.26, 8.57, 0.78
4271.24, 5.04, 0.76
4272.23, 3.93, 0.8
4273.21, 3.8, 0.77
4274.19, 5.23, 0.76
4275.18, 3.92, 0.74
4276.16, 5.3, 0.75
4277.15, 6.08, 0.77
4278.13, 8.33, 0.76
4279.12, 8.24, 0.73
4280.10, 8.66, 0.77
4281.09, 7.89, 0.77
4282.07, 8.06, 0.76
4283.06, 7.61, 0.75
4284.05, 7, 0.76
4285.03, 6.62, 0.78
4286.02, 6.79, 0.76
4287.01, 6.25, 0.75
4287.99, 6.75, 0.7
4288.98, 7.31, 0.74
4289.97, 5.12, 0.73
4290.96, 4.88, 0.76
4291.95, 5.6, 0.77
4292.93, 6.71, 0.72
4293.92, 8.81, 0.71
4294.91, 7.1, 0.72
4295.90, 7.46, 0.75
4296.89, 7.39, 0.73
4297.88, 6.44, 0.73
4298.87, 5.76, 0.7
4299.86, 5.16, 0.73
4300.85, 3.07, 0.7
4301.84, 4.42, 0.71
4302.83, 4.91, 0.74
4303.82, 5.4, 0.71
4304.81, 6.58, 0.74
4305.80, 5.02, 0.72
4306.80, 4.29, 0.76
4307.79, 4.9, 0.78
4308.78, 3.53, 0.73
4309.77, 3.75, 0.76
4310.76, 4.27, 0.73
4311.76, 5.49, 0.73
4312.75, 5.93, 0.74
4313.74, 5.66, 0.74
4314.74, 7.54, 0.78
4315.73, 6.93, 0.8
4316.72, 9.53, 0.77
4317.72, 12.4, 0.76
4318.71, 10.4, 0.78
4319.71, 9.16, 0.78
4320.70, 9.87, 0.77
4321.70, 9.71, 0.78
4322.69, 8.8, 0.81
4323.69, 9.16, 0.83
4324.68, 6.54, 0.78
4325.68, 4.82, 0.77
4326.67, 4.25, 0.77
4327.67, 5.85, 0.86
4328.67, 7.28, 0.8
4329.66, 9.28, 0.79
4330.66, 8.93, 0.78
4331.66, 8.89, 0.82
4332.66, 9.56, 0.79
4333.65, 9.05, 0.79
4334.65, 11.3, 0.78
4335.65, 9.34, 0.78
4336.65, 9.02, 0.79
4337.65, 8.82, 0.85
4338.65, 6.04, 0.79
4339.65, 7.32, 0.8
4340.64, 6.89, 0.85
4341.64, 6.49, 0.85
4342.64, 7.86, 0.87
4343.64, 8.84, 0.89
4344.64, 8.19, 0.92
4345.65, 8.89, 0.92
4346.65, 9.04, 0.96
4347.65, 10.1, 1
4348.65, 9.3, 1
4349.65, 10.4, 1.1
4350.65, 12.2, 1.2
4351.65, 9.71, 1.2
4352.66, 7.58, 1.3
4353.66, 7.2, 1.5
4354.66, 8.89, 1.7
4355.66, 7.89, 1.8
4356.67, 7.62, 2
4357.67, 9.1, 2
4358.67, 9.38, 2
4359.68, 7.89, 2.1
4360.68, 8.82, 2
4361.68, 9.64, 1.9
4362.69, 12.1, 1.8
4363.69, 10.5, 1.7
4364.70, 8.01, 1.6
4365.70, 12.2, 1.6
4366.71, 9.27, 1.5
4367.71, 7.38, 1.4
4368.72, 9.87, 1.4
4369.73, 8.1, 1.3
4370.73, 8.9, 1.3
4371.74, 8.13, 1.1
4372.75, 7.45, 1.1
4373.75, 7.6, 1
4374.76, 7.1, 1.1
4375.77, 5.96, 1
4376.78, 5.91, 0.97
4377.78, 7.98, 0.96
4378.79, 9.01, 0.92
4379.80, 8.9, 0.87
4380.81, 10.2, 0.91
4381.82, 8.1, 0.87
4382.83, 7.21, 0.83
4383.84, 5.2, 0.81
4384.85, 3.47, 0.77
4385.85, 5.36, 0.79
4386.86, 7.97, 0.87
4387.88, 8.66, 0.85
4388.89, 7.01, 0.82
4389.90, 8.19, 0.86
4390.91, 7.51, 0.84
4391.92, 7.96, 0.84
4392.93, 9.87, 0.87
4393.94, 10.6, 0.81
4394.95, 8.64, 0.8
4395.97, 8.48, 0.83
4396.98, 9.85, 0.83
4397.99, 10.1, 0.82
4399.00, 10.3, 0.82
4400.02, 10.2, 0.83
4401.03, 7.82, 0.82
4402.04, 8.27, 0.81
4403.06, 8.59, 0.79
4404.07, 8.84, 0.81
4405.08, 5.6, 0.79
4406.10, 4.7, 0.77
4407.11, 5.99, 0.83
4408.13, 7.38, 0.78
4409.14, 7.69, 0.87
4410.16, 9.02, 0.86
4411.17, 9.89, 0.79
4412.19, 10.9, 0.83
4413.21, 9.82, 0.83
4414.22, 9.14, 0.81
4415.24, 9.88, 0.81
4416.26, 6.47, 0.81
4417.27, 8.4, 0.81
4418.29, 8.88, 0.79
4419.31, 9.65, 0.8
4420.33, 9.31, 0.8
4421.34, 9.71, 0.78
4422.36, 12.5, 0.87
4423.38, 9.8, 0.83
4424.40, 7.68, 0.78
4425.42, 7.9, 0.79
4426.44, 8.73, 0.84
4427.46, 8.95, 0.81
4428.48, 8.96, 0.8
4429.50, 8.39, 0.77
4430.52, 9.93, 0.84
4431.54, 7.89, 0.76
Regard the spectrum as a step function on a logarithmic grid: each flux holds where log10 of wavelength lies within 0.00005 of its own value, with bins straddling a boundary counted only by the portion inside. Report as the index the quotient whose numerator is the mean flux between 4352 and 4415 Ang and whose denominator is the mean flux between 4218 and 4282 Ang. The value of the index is 1.24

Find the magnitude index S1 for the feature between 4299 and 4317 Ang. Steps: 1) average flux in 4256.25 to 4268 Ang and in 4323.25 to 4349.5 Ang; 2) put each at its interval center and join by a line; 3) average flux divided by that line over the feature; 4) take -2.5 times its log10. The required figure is 0.44 mag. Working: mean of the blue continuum 7.75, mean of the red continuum 8.15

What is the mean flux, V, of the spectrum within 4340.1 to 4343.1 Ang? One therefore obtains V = 7.09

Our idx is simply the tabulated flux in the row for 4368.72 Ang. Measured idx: 9.87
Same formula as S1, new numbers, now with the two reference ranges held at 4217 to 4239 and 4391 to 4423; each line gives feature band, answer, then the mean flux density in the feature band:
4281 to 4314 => 0.23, 5.92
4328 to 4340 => -0.12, 8.71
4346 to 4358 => -0.13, 9.09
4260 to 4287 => 0.01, 6.9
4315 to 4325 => -0.21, 9.26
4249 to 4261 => 0.00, 6.71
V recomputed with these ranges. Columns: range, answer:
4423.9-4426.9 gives 8.09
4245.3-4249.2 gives 8.29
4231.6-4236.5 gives 7.44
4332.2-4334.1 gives 9.34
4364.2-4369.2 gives 9.35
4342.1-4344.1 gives 8.3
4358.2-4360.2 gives 8.62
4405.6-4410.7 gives 6.99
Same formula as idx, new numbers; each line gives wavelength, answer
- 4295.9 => 7.46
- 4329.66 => 9.28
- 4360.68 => 8.82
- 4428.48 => 8.96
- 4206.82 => 9.8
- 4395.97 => 8.48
